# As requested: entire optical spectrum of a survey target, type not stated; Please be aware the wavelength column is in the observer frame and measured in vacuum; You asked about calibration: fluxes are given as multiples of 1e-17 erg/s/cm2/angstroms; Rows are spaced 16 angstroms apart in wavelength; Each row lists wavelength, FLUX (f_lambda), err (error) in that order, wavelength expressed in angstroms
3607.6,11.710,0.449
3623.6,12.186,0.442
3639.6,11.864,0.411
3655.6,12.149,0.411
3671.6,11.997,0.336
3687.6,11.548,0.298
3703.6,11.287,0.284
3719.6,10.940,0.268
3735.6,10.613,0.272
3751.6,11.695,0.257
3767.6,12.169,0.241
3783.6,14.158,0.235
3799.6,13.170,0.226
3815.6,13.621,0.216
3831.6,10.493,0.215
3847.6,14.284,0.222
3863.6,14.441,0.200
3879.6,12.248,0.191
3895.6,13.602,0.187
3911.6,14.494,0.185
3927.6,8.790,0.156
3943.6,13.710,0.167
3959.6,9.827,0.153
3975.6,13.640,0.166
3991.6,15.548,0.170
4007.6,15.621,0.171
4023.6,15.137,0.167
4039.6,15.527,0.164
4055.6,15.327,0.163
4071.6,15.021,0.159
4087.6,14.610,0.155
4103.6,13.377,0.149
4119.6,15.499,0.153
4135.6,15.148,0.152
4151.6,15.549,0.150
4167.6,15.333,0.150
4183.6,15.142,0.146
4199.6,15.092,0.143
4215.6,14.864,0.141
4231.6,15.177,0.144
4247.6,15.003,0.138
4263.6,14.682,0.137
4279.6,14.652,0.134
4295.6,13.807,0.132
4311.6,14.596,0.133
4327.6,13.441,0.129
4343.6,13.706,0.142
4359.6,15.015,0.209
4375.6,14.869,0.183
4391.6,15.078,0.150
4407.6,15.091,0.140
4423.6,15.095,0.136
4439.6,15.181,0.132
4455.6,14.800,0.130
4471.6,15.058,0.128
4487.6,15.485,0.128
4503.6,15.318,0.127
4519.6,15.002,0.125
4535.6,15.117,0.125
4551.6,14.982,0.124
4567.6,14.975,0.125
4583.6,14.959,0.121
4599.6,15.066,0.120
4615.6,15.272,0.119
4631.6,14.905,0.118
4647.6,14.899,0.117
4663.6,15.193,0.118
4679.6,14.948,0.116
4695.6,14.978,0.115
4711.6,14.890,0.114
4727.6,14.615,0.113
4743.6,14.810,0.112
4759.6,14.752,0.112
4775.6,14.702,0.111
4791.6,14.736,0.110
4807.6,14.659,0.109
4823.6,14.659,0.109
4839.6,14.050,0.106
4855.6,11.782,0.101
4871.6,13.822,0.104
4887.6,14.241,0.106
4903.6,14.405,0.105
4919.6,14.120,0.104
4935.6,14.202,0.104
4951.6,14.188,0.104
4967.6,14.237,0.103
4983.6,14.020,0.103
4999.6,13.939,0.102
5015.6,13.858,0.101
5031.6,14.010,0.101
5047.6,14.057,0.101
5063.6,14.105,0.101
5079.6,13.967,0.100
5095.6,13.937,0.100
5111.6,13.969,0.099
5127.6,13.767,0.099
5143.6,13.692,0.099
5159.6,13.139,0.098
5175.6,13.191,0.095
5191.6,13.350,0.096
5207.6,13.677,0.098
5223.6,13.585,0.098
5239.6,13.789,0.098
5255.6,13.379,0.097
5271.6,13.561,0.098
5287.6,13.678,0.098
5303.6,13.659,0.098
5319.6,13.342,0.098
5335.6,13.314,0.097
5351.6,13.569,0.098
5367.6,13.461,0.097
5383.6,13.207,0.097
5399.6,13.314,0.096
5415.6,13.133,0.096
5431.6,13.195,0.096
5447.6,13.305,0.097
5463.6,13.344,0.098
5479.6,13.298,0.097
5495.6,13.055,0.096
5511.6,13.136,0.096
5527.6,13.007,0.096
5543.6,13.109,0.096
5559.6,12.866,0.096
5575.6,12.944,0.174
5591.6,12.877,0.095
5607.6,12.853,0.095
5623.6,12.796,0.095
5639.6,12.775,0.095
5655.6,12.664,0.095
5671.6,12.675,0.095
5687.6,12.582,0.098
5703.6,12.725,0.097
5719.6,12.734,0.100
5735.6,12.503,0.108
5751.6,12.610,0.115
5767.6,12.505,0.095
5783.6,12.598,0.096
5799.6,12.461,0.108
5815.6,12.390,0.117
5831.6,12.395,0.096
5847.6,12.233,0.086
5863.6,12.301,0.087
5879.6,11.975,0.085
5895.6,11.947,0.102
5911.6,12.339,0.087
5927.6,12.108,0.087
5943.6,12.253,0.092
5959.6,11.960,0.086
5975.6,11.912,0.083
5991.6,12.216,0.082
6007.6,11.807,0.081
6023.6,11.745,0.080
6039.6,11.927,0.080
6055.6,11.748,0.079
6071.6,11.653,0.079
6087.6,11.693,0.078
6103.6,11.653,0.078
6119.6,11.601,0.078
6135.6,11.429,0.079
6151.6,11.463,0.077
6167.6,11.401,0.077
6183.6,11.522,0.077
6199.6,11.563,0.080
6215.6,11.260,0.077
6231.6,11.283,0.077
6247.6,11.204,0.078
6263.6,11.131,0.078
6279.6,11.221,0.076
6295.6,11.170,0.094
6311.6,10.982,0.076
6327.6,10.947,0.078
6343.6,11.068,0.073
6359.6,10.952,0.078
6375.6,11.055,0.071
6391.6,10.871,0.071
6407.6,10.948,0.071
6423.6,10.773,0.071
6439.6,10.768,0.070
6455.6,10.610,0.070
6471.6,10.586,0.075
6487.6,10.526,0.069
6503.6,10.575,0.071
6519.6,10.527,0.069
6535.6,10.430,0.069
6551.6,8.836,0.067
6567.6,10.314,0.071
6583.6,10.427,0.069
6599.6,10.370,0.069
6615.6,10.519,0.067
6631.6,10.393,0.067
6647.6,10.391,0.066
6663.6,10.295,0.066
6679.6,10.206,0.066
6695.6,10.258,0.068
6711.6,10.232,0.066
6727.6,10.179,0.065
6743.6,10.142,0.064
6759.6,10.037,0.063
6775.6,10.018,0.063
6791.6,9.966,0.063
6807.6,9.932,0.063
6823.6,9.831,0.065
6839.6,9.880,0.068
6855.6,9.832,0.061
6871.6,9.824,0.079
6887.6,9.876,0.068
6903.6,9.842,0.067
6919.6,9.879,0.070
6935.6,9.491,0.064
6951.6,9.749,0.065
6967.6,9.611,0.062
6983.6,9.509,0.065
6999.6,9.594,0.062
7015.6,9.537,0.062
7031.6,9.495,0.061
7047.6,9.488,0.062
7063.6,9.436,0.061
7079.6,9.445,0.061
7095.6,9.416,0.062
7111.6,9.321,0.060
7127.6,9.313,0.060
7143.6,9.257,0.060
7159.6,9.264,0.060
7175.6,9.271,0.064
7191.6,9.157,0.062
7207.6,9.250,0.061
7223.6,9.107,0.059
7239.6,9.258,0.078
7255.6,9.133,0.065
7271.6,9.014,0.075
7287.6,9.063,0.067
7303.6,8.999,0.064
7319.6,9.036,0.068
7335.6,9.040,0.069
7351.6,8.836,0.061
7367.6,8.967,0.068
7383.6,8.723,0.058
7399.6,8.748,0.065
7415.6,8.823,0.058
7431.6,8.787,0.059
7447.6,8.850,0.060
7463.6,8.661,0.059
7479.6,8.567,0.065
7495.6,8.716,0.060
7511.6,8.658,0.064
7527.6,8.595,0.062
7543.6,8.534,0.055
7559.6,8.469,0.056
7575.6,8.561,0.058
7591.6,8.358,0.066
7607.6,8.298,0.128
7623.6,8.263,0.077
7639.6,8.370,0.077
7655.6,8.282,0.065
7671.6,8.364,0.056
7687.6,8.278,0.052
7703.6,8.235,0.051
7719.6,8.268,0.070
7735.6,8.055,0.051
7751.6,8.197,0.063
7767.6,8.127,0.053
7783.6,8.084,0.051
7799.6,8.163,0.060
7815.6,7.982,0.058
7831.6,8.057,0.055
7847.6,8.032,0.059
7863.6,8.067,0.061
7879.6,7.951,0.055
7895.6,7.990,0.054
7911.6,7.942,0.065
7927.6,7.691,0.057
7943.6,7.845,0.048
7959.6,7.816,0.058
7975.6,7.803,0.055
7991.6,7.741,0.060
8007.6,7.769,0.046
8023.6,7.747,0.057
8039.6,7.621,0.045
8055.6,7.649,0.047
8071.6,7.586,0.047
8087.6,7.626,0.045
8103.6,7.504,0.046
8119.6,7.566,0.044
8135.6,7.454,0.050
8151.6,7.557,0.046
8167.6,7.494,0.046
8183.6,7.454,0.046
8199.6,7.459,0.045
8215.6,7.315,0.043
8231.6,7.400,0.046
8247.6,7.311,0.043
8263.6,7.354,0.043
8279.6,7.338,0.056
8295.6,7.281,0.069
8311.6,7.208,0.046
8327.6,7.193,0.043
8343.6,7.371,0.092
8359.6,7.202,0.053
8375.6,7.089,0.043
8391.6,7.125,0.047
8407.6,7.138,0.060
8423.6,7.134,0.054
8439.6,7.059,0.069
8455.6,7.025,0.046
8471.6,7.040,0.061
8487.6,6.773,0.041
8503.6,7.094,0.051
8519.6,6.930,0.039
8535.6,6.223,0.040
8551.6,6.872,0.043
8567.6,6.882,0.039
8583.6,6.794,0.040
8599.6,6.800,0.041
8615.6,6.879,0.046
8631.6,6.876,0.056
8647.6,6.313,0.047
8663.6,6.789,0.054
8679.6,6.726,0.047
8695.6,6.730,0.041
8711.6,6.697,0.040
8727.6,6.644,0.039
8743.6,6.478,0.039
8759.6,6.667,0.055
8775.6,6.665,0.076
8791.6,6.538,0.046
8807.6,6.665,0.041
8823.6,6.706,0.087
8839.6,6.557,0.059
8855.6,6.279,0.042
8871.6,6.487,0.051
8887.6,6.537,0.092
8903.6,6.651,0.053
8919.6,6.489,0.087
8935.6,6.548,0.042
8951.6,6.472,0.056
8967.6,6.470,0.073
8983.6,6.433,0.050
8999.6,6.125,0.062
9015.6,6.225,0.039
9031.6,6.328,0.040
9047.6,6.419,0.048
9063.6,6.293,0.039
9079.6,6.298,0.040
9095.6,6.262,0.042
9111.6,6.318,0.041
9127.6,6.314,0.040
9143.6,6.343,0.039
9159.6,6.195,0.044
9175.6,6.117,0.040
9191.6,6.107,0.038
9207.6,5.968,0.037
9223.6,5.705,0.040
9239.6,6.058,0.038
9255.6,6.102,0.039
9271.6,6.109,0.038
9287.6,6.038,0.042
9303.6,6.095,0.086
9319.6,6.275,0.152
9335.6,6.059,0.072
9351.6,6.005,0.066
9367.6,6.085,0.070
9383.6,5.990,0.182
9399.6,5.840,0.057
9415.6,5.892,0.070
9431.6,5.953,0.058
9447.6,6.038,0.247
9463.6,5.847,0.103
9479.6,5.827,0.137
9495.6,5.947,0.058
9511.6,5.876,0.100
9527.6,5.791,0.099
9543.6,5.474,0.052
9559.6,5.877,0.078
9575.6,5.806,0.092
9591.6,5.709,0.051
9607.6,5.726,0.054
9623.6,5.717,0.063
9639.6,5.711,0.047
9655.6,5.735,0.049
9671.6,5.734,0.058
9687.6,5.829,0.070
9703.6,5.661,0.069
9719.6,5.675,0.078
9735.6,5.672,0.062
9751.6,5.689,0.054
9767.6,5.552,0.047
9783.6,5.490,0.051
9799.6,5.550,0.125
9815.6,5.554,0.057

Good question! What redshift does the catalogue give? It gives -0.001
